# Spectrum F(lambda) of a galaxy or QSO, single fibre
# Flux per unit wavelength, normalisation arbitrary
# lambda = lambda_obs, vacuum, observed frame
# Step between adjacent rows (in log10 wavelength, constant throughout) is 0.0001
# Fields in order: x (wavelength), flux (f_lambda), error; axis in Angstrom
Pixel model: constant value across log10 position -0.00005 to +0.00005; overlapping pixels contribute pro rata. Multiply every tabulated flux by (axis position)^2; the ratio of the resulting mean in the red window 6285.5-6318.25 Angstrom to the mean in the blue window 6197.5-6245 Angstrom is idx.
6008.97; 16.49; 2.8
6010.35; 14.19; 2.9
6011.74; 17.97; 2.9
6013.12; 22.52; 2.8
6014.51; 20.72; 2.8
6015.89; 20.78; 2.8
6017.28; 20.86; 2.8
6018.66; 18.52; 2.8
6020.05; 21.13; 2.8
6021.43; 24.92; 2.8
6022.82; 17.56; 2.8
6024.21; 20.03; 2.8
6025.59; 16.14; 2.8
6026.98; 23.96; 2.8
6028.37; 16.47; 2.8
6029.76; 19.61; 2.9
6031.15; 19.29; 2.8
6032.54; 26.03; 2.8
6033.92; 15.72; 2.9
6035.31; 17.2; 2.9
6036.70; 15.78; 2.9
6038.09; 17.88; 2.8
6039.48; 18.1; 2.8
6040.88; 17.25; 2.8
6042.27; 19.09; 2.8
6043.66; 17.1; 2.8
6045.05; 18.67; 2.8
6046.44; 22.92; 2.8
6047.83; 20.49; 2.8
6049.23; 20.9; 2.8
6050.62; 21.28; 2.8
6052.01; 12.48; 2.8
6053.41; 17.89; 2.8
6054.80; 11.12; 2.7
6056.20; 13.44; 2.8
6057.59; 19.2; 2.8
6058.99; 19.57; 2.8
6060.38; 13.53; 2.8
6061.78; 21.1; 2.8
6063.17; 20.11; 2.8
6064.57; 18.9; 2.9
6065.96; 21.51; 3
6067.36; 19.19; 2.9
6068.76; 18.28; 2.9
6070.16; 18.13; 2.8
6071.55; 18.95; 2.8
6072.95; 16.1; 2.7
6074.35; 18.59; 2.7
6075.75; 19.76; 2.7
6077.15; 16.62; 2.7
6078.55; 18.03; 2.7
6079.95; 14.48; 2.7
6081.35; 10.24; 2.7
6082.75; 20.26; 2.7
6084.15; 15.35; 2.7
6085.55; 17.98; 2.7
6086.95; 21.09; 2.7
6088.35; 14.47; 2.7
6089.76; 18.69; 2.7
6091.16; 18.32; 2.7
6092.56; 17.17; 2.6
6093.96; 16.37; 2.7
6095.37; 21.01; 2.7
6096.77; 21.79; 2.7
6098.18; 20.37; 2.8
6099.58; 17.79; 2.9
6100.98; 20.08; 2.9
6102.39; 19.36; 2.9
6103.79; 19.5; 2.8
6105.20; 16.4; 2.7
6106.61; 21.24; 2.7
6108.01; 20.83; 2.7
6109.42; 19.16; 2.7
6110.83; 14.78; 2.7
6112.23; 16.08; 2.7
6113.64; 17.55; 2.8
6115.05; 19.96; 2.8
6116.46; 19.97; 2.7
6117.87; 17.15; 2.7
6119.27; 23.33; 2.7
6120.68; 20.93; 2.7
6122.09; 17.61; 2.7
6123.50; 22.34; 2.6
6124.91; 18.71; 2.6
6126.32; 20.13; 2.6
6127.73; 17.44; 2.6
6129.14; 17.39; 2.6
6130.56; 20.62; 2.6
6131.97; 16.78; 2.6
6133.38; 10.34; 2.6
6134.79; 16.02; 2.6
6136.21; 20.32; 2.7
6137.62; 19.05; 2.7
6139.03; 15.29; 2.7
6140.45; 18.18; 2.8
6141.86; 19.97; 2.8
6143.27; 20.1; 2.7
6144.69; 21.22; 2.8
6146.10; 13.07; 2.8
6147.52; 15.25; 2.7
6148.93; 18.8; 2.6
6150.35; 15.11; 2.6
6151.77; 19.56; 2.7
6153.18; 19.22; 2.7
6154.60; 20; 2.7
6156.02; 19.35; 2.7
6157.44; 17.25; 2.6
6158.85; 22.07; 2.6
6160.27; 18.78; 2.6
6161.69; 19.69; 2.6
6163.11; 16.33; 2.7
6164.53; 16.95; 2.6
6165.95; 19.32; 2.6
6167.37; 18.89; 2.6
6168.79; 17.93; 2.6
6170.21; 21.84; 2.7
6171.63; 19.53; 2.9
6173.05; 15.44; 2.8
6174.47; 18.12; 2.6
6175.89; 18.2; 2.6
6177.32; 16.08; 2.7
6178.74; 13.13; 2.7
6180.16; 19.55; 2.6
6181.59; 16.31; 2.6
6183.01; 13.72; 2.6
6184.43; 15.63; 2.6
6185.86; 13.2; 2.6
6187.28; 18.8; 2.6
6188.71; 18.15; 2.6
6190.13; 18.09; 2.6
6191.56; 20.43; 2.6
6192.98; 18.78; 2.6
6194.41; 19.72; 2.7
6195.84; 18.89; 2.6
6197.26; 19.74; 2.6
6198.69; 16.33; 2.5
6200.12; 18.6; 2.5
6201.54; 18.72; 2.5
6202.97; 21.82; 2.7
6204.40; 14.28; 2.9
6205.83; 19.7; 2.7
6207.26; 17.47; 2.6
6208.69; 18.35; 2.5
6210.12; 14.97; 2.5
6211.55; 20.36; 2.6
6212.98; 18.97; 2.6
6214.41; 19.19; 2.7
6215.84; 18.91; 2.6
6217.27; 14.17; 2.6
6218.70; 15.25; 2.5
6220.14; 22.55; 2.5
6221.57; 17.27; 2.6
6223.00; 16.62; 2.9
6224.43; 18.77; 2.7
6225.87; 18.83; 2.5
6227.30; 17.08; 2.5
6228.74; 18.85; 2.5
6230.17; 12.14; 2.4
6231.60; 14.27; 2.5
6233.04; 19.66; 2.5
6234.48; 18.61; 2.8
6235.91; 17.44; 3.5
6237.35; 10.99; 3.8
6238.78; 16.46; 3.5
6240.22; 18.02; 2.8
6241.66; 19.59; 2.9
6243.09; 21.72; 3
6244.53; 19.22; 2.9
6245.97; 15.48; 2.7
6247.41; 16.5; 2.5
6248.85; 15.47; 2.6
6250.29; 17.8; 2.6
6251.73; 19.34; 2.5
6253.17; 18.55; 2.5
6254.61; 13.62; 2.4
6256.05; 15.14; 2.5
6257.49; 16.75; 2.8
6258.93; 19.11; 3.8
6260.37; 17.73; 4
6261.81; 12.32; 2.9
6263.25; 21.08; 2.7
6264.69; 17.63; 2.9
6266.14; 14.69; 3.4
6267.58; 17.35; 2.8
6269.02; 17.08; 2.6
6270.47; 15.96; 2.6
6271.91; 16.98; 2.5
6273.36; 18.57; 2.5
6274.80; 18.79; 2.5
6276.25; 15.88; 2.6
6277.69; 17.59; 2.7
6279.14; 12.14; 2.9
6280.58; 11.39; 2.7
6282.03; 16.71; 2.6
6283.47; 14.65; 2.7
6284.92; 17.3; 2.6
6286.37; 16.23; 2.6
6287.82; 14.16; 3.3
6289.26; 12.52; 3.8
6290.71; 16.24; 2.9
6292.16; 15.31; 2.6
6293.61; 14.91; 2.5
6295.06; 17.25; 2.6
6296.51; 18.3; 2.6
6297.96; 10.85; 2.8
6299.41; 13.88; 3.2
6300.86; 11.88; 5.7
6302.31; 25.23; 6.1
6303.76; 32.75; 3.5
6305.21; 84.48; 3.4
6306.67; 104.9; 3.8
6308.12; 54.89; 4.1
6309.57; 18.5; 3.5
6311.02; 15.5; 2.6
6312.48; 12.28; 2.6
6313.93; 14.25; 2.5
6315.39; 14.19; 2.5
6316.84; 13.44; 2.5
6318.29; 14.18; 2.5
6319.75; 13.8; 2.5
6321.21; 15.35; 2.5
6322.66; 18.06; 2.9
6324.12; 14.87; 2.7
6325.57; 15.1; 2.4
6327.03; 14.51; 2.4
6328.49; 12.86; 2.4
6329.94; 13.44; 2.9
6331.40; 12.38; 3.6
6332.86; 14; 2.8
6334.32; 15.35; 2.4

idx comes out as 1.44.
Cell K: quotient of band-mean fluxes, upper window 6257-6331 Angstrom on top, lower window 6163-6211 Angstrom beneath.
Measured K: 1.1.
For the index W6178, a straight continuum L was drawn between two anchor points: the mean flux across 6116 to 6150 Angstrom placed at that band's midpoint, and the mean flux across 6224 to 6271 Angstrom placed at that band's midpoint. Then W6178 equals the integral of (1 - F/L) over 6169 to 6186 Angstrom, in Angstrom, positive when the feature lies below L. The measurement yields 0.89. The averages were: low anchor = 18.3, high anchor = 17.1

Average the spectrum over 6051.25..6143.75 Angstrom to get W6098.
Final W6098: 18.1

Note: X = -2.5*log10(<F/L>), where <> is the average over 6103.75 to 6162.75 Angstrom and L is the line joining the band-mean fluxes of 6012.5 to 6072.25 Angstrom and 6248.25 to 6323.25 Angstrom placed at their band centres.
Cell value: 0.05 mag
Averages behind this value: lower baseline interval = 18.9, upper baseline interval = 20.1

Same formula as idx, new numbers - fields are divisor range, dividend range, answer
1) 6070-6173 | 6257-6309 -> 1.27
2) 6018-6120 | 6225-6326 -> 1.12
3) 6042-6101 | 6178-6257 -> 1.01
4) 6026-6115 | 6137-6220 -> 1.02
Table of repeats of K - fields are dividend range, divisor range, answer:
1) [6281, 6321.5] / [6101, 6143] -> 1.24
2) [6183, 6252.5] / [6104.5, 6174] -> 0.96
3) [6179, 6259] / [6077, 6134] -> 0.96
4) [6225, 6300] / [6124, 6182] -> 0.91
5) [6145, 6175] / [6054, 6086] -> 1.05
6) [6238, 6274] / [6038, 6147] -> 0.95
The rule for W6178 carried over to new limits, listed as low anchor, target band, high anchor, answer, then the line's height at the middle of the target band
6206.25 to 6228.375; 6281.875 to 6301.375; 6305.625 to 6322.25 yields 7.88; 25.2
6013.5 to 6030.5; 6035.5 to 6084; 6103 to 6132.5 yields 4.53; 19.6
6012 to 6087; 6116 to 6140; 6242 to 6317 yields 0.92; 19.2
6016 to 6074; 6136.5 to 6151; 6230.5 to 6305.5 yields 0.45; 18.3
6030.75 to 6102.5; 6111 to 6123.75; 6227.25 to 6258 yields -0.96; 17.8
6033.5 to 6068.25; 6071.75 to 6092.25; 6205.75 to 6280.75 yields 0.81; 17.9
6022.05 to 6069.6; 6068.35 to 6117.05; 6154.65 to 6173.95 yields 1.19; 18.6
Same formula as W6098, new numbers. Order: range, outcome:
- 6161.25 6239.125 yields 17.6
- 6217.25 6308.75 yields 19.9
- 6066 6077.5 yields 18.4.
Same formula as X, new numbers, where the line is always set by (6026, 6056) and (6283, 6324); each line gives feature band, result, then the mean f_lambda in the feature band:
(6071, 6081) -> 0.11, 17.2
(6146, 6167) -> 0.13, 18.2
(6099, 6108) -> 0.02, 19.2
